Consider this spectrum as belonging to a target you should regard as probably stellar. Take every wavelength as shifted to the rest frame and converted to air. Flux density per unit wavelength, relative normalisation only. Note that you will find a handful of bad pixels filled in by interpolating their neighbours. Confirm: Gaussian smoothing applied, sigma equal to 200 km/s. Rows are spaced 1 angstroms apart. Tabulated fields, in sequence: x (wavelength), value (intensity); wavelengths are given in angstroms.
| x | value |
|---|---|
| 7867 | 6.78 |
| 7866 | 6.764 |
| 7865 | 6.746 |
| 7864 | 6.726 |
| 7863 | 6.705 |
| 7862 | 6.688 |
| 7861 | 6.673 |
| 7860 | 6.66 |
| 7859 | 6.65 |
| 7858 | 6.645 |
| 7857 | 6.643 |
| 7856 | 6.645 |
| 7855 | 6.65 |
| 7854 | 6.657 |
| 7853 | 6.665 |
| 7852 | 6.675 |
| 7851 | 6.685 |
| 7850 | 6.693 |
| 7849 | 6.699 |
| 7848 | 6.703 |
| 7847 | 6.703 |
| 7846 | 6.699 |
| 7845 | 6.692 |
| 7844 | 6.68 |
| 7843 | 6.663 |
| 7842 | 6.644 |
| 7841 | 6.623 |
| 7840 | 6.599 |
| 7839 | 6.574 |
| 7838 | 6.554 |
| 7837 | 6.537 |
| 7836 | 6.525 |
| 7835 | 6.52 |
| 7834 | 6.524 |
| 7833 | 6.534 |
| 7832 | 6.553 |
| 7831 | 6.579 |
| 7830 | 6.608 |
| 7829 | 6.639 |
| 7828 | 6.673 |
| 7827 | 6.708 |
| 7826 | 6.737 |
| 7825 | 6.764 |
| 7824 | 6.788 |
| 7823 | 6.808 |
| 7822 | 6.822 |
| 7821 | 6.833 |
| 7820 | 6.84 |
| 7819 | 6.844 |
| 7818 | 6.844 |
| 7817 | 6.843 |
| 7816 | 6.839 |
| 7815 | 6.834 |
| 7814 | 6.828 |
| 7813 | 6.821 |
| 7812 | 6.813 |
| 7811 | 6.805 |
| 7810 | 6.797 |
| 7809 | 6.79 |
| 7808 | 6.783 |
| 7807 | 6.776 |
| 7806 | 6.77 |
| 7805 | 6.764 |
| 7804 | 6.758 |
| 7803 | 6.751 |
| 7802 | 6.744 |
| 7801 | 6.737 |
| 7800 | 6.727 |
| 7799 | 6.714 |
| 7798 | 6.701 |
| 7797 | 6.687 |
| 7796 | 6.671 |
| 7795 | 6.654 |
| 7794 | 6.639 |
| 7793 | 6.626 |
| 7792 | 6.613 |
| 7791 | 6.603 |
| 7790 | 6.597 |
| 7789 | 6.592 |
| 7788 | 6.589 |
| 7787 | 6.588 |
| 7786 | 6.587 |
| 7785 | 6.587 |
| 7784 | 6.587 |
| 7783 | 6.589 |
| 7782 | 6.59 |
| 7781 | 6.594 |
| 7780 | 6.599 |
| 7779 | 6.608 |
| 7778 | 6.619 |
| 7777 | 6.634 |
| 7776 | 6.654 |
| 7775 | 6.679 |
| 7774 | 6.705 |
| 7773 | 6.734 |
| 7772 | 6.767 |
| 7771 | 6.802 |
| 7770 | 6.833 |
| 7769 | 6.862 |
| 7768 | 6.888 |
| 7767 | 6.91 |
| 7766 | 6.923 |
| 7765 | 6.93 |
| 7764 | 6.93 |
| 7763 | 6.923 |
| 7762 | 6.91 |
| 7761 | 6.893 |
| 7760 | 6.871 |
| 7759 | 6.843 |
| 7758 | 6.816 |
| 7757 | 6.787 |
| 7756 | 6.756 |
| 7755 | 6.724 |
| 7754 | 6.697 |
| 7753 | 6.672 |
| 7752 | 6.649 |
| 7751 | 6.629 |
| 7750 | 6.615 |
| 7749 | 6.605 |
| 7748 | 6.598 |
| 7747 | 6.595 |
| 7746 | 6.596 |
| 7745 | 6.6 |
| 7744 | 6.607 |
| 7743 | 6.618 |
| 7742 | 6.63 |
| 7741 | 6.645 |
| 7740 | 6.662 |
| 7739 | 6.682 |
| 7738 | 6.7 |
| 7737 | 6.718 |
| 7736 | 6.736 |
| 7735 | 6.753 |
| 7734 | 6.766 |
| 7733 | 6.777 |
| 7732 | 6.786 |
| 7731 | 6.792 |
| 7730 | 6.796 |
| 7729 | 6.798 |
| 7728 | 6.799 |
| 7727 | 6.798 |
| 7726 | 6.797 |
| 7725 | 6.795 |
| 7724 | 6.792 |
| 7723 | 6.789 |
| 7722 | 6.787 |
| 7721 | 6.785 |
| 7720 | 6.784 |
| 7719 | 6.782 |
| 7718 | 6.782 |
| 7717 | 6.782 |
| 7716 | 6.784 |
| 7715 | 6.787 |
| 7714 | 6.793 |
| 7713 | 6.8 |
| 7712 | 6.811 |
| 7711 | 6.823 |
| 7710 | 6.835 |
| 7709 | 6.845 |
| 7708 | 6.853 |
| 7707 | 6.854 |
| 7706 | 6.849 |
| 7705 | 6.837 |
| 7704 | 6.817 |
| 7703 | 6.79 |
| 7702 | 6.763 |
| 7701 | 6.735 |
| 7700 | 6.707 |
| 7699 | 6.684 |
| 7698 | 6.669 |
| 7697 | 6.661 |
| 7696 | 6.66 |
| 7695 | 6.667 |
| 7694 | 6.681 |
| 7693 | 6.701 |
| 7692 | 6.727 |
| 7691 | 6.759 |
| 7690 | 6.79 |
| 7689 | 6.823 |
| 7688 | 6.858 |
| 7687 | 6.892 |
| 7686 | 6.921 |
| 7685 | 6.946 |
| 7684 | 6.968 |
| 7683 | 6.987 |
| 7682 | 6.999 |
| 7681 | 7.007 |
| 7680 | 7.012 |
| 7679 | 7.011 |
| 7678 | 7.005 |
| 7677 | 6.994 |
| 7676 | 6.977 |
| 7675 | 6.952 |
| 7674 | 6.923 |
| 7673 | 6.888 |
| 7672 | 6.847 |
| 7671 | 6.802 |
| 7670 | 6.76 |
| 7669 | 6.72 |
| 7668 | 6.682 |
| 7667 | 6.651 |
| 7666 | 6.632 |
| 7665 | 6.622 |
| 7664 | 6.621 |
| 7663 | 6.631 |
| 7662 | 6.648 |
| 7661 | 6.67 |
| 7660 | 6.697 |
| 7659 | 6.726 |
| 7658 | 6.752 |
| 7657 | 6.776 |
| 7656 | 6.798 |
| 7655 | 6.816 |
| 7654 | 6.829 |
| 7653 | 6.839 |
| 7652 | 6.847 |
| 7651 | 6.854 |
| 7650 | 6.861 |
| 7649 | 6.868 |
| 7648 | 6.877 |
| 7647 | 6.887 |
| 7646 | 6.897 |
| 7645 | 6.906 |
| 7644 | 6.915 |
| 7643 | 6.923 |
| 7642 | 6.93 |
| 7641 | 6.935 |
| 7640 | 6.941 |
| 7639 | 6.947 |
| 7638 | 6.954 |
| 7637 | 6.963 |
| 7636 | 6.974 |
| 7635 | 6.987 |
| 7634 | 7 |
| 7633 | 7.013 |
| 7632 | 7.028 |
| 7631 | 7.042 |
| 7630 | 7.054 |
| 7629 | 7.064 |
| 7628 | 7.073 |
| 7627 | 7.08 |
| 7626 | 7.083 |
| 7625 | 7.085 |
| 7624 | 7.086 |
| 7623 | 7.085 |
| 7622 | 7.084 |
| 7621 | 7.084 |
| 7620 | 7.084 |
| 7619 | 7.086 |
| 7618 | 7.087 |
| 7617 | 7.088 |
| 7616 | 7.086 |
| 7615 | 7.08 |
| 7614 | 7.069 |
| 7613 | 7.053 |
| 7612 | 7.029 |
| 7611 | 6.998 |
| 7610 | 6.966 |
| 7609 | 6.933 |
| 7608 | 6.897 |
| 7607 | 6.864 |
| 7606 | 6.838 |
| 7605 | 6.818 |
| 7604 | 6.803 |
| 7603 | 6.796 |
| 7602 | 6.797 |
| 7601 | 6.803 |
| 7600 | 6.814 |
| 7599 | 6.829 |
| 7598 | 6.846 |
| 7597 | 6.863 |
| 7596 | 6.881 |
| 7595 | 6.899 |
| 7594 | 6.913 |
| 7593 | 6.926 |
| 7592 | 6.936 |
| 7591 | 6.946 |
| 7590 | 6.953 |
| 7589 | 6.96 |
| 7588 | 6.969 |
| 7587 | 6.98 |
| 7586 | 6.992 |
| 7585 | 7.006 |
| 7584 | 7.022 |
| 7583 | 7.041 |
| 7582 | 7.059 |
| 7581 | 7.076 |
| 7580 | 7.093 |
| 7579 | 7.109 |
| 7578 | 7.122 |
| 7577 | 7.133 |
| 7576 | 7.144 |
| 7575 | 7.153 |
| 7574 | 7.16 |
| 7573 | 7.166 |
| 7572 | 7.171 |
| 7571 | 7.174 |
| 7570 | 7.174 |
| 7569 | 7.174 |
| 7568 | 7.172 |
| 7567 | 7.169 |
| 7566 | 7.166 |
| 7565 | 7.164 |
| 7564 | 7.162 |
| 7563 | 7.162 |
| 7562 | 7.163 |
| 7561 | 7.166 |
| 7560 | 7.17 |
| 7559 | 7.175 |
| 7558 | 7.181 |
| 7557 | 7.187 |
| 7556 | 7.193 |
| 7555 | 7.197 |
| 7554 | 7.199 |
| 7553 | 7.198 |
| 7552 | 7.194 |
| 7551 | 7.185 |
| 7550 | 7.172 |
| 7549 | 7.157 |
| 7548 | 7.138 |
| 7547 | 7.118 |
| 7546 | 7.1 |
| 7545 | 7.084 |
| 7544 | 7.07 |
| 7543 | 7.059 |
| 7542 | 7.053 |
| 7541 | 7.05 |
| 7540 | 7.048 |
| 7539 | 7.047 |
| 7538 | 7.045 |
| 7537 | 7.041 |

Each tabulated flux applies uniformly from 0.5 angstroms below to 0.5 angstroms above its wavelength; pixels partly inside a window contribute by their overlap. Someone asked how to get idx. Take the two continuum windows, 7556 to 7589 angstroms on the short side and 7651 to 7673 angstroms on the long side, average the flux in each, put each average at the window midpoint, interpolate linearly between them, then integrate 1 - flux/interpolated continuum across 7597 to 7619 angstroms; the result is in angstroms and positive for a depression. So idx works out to 0.1 angstroms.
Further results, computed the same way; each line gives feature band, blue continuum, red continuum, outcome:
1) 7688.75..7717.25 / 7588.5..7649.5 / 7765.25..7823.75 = 0.3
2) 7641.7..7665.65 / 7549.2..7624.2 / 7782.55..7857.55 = 0.5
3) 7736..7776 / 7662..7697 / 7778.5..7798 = -0.4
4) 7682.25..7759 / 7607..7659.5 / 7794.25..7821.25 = 1.3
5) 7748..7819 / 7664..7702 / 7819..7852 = -0.2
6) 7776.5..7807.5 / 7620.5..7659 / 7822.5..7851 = 0.3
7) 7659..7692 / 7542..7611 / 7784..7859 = 0.3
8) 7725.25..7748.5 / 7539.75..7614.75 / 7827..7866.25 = 0.3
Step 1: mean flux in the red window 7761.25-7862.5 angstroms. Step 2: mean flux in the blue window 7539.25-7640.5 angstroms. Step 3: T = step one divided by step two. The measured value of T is 1.0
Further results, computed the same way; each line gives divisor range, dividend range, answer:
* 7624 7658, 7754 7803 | 0.97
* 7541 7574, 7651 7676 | 0.95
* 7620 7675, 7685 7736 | 0.99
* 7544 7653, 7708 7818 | 0.96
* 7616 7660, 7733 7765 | 0.97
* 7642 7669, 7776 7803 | 0.98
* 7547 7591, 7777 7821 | 0.94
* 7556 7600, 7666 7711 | 0.97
